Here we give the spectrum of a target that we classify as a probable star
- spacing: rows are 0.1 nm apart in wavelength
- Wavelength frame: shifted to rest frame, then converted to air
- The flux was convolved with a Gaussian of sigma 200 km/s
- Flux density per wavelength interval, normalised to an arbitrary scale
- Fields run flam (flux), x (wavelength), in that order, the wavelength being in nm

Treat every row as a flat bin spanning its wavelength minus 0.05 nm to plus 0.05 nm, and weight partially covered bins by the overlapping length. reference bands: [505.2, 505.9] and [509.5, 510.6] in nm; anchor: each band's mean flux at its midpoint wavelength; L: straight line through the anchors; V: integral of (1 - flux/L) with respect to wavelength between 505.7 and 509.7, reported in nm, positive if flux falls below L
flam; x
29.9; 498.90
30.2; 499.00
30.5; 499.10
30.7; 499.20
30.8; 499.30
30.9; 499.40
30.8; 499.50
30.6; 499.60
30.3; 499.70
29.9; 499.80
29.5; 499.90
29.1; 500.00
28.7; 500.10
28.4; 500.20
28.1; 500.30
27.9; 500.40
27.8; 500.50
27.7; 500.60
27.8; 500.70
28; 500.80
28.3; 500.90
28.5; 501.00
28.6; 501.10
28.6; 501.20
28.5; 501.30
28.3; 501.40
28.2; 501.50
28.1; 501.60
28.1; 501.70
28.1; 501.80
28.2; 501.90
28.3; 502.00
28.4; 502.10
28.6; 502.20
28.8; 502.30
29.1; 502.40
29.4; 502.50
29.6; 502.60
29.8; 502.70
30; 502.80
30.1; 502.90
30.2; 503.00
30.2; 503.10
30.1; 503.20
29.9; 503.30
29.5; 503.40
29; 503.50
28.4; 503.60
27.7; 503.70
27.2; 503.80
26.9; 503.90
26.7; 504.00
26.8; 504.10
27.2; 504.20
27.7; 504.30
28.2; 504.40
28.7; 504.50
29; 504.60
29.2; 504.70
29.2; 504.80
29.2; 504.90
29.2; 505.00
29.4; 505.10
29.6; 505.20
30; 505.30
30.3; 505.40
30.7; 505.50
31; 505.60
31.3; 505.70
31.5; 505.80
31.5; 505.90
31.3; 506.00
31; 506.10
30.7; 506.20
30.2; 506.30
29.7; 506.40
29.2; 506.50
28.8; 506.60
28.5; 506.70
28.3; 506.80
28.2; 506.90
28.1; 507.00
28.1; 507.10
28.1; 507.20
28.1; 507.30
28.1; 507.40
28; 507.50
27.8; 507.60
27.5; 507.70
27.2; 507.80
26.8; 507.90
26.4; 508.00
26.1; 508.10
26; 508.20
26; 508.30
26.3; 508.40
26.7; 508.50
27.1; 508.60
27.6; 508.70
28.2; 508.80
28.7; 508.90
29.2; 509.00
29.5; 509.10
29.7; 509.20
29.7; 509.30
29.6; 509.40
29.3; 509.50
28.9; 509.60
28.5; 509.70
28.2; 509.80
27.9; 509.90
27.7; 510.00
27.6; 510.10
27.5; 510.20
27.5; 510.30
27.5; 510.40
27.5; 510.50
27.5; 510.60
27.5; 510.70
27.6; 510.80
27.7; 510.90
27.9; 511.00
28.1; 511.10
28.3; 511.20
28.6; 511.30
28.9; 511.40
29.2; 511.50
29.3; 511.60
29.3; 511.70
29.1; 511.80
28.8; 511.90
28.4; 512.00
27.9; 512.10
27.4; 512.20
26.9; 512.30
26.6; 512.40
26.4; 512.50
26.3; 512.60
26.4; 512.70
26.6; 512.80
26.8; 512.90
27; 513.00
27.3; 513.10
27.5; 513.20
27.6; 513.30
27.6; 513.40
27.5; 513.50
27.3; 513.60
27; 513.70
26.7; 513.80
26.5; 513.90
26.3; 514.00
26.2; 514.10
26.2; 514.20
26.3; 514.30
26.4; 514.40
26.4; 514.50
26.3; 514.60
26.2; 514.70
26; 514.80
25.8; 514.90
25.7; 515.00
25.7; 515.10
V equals 0.12 nm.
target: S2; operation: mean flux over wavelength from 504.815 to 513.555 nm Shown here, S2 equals 28.3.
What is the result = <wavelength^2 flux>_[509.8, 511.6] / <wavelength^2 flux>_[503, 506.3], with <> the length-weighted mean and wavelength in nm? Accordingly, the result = 0.98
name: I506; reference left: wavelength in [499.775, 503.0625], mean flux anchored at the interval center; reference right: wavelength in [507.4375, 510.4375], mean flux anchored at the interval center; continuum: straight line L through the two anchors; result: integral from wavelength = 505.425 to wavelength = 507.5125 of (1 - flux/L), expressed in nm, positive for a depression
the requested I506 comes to -0.11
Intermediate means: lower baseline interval 28.7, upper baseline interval 27.8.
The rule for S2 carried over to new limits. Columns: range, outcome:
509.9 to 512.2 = 28.1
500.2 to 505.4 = 28.6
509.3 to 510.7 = 28.1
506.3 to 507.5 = 28.5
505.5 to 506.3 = 31.1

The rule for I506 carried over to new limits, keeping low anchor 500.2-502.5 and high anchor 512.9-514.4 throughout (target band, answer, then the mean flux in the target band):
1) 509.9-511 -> -0.01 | 27.6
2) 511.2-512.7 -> -0.05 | 28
